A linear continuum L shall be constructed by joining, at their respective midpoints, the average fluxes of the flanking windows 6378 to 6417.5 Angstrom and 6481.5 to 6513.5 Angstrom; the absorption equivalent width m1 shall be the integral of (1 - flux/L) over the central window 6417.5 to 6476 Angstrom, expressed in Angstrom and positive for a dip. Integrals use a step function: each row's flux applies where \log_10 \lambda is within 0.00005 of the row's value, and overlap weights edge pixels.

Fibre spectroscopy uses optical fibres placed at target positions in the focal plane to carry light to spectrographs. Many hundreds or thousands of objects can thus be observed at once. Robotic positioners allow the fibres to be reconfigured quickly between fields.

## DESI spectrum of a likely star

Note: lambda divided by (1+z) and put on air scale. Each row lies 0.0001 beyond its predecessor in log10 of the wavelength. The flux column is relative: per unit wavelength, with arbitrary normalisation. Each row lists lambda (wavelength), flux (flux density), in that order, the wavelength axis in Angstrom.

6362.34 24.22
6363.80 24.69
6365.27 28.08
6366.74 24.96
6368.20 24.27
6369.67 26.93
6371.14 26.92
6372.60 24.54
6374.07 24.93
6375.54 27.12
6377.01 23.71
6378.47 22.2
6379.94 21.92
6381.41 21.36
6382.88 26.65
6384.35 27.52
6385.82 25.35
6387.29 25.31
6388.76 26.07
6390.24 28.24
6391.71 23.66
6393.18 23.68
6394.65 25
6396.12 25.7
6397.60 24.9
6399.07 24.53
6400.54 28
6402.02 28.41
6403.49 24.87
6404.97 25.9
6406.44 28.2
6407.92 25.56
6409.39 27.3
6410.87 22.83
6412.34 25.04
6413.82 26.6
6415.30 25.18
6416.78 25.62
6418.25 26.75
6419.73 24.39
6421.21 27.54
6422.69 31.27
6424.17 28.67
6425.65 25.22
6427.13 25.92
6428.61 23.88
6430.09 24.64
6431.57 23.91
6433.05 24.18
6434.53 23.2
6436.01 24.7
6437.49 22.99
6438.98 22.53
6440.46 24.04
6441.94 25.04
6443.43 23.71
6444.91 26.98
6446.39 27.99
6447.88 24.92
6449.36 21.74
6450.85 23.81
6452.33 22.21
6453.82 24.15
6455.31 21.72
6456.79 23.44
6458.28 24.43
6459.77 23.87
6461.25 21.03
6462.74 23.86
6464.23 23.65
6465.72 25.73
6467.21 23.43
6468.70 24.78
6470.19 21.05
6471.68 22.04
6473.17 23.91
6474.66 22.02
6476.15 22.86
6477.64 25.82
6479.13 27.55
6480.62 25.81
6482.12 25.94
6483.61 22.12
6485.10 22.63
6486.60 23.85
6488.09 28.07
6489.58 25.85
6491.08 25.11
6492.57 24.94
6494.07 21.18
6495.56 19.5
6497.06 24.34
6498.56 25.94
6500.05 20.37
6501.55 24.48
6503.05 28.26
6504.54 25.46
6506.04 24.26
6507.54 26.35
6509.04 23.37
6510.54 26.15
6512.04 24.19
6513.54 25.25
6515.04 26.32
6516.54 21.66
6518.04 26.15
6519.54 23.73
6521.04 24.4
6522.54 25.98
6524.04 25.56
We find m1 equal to 1.4 Angstrom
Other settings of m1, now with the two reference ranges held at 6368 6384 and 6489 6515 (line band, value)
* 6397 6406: -0.6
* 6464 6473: 0.4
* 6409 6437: -1.1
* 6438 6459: 0.4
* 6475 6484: -0.2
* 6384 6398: -0.5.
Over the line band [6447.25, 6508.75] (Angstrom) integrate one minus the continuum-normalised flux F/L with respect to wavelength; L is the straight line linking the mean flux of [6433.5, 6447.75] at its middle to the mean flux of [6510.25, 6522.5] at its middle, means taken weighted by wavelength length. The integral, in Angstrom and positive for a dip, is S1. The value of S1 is 1.8 Angstrom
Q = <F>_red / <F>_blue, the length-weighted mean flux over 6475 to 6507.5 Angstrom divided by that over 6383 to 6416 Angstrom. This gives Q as 0.95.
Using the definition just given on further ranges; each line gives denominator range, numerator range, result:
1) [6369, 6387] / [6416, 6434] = 1.04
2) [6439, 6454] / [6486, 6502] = 0.98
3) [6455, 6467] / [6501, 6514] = 1.08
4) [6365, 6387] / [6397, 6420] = 1.04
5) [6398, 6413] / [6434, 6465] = 0.91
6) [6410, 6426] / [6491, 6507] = 0.91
